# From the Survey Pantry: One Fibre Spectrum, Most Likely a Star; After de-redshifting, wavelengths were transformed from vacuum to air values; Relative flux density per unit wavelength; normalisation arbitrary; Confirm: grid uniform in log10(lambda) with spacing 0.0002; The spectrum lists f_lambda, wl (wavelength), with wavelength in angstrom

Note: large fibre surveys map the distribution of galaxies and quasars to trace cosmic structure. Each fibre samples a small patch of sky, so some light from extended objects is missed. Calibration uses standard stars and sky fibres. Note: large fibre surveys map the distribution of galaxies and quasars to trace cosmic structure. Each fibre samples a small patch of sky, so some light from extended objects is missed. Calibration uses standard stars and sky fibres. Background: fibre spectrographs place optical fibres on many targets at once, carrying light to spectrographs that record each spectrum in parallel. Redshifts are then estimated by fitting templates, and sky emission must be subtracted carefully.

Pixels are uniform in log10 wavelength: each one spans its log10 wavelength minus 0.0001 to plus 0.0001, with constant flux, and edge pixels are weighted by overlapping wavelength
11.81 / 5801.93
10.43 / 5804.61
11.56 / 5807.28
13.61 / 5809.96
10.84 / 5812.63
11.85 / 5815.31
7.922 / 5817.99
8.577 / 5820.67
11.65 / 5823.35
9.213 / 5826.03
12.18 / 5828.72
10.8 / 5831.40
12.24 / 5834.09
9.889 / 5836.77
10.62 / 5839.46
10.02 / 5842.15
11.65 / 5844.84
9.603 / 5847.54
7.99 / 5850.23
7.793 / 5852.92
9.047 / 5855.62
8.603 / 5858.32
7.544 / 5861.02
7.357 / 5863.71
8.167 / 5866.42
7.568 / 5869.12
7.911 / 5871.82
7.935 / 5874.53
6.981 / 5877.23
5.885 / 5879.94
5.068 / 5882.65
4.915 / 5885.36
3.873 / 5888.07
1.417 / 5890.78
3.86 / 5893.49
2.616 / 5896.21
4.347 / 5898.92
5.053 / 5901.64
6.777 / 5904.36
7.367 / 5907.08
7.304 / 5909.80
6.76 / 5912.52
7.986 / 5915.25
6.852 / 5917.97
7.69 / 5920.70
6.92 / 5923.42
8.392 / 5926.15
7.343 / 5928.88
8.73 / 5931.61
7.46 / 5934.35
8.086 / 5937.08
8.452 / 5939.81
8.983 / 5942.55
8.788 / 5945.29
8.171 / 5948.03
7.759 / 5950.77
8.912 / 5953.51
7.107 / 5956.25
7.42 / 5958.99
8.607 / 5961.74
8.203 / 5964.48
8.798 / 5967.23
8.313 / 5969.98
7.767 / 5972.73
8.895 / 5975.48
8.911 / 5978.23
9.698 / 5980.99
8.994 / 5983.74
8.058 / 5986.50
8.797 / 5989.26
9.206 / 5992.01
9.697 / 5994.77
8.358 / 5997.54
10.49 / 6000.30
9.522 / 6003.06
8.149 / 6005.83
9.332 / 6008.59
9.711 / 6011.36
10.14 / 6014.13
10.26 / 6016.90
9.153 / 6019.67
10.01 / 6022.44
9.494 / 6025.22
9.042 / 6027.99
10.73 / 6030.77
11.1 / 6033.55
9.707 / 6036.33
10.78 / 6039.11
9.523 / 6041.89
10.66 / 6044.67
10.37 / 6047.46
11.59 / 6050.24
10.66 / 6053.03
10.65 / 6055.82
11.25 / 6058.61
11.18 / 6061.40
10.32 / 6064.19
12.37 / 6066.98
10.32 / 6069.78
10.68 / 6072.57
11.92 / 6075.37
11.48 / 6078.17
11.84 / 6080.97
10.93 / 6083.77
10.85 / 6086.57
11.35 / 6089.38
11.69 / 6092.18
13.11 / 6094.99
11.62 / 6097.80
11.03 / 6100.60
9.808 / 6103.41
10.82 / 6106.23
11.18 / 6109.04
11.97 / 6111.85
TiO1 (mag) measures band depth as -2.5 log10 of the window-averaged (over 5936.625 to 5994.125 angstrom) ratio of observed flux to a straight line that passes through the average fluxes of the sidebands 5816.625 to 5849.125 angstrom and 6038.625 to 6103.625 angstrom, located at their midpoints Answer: 0.26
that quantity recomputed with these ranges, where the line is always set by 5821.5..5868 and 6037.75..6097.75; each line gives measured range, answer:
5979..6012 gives 0.16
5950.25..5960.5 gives 0.31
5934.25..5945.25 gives 0.22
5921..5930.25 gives 0.32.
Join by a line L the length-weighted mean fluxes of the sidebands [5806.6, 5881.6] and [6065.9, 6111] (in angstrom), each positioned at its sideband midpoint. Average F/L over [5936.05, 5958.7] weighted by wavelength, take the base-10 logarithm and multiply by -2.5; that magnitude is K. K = 0.233 mag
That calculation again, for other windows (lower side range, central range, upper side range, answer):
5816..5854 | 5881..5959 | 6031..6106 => 0.48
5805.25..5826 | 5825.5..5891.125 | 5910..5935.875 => 0.16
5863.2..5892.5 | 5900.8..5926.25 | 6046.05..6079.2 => -0.01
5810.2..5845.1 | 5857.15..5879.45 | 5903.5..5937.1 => 0.20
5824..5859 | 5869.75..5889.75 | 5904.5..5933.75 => 0.41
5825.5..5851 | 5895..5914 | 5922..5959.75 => 0.47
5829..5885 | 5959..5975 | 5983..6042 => 0.12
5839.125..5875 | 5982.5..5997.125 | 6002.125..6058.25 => 0.10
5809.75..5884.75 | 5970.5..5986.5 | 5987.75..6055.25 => 0.11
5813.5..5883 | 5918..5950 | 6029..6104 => 0.22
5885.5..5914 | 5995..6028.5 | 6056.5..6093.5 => -0.06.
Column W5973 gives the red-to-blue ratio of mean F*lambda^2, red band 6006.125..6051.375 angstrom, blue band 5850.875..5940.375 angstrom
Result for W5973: 1.56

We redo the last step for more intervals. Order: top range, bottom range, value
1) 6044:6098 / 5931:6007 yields 1.35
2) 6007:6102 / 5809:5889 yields 1.29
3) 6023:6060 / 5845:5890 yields 1.51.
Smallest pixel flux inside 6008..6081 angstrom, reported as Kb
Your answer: 9.042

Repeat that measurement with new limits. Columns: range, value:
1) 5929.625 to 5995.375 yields 7.107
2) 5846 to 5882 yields 5.885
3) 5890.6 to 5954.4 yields 1.417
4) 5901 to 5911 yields 5.053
